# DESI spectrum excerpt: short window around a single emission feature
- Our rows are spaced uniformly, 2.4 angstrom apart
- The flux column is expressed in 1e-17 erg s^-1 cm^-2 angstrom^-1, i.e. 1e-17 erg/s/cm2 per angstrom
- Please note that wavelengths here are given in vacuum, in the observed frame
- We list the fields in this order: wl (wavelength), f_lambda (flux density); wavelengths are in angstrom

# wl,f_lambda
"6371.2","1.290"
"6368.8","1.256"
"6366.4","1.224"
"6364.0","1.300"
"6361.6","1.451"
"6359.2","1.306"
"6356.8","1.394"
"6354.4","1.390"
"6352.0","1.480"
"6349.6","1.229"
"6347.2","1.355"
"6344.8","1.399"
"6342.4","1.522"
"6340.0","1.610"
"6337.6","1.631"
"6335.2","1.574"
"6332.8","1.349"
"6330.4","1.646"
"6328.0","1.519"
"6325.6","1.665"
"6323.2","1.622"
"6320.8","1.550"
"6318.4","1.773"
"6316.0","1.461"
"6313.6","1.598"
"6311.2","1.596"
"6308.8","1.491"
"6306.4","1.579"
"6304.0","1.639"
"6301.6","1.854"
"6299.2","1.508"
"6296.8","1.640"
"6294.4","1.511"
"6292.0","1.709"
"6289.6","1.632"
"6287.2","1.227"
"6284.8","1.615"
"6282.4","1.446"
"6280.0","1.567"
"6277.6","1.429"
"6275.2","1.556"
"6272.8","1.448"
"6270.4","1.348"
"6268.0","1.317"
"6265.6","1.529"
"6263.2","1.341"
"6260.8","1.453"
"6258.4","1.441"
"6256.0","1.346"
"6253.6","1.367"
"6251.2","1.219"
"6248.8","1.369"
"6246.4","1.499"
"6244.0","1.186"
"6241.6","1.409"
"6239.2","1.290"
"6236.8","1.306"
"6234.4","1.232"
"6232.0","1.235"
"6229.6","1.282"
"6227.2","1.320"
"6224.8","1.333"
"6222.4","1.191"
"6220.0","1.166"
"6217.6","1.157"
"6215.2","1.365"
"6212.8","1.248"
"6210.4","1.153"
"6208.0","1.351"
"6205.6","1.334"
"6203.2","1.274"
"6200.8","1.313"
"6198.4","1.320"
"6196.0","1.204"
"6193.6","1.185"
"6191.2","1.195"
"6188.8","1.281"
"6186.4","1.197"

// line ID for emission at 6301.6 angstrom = C III] 1909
